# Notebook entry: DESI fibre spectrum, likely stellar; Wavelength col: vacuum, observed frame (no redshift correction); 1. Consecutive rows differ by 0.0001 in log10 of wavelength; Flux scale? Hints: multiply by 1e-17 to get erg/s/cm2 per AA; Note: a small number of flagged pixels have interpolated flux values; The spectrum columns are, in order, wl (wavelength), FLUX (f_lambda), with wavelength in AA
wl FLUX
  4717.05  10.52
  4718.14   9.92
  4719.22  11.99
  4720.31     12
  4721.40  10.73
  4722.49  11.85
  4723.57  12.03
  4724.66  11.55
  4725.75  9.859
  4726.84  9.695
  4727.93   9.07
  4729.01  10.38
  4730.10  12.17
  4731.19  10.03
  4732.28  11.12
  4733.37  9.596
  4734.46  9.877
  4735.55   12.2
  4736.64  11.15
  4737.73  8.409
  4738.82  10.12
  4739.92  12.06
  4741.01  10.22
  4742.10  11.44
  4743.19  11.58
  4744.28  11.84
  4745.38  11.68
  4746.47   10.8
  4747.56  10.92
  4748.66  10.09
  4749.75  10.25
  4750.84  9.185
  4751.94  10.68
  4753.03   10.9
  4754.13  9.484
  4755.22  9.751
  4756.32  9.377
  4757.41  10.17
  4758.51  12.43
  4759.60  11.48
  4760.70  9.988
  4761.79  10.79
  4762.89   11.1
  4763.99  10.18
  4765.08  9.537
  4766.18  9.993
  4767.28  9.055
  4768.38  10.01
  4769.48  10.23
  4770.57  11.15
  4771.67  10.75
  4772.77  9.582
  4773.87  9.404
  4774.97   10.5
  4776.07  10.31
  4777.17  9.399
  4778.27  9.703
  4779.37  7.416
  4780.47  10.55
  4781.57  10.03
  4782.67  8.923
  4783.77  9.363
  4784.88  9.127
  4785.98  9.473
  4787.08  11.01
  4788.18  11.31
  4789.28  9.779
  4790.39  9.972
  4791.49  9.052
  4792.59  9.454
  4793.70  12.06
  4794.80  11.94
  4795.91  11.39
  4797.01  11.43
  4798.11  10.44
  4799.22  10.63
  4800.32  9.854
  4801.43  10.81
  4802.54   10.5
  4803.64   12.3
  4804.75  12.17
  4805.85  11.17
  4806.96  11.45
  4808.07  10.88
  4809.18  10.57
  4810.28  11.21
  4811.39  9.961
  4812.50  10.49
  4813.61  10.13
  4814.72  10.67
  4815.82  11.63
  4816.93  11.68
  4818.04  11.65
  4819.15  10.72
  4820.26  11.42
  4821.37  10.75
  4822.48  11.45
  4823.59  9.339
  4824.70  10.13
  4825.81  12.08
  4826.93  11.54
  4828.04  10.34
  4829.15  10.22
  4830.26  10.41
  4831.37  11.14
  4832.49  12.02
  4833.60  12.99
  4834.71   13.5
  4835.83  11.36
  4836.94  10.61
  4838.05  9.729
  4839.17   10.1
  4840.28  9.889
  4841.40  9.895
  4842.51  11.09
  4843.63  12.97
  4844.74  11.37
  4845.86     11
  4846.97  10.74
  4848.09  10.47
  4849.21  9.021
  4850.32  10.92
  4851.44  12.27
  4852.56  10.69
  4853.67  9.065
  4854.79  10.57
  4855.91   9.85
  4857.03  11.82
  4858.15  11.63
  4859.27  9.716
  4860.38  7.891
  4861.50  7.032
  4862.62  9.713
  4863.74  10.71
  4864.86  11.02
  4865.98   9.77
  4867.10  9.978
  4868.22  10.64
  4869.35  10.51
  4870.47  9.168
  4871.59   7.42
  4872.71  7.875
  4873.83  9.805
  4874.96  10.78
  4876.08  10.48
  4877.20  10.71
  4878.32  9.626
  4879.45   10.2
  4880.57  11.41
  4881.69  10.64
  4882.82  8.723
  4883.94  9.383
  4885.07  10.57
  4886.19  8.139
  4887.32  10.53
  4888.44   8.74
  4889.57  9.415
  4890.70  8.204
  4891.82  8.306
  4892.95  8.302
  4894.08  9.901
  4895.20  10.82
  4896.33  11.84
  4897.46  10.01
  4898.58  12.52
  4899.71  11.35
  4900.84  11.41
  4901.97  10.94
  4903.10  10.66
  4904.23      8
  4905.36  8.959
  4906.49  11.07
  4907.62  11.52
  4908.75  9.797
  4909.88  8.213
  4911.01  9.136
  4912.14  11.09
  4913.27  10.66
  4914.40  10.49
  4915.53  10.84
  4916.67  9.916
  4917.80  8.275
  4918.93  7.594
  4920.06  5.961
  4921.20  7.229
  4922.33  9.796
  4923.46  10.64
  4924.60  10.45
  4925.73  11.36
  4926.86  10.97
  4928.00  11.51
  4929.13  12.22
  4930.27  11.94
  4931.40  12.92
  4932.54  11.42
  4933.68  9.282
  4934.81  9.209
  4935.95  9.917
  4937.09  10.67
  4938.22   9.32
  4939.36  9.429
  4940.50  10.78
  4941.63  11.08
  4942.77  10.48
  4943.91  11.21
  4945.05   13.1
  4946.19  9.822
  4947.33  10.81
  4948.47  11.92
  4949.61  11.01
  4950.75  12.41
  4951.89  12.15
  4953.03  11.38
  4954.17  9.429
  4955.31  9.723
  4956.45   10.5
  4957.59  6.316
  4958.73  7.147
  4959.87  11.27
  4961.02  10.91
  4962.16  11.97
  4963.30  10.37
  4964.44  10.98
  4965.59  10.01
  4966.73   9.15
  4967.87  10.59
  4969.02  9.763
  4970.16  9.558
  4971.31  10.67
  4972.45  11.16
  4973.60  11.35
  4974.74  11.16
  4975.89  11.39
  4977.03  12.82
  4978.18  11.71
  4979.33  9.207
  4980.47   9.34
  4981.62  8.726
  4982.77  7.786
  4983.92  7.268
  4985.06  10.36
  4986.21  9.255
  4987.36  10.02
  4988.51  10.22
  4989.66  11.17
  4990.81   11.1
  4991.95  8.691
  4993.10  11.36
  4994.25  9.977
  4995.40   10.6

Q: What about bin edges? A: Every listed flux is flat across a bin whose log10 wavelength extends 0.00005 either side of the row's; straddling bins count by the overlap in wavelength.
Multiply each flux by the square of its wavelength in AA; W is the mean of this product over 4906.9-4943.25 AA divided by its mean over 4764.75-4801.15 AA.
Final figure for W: 1.06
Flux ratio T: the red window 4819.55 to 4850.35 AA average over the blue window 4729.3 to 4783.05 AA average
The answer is 1.1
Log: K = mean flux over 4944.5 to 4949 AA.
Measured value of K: 11.4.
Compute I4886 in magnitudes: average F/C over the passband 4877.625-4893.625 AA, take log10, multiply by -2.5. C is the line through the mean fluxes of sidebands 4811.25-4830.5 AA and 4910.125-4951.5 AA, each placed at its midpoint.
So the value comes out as 0.12 mag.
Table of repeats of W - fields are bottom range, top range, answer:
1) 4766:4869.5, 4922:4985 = 1.05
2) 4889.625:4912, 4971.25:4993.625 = 1.05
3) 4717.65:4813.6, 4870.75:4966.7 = 1.03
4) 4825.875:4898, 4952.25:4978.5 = 1.06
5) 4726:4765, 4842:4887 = 1.01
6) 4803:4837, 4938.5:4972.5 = 0.99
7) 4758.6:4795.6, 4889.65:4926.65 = 1.03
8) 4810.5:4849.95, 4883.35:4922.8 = 0.91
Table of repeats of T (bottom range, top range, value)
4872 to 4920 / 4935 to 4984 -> 1.05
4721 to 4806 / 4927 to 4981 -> 1.02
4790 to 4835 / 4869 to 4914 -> 0.90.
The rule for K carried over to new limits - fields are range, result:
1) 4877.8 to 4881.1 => 10.4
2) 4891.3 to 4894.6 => 8.81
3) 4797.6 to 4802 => 10.4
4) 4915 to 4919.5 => 9.14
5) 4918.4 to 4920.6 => 6.78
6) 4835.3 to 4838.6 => 10.6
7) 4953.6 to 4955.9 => 9.59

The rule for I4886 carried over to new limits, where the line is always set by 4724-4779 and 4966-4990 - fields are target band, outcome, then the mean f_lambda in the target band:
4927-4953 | -0.09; 11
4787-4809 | -0.05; 10.9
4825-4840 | -0.09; 11.2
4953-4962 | 0.06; 9.59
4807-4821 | -0.06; 10.9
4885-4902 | 0.02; 10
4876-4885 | 0.01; 10.2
